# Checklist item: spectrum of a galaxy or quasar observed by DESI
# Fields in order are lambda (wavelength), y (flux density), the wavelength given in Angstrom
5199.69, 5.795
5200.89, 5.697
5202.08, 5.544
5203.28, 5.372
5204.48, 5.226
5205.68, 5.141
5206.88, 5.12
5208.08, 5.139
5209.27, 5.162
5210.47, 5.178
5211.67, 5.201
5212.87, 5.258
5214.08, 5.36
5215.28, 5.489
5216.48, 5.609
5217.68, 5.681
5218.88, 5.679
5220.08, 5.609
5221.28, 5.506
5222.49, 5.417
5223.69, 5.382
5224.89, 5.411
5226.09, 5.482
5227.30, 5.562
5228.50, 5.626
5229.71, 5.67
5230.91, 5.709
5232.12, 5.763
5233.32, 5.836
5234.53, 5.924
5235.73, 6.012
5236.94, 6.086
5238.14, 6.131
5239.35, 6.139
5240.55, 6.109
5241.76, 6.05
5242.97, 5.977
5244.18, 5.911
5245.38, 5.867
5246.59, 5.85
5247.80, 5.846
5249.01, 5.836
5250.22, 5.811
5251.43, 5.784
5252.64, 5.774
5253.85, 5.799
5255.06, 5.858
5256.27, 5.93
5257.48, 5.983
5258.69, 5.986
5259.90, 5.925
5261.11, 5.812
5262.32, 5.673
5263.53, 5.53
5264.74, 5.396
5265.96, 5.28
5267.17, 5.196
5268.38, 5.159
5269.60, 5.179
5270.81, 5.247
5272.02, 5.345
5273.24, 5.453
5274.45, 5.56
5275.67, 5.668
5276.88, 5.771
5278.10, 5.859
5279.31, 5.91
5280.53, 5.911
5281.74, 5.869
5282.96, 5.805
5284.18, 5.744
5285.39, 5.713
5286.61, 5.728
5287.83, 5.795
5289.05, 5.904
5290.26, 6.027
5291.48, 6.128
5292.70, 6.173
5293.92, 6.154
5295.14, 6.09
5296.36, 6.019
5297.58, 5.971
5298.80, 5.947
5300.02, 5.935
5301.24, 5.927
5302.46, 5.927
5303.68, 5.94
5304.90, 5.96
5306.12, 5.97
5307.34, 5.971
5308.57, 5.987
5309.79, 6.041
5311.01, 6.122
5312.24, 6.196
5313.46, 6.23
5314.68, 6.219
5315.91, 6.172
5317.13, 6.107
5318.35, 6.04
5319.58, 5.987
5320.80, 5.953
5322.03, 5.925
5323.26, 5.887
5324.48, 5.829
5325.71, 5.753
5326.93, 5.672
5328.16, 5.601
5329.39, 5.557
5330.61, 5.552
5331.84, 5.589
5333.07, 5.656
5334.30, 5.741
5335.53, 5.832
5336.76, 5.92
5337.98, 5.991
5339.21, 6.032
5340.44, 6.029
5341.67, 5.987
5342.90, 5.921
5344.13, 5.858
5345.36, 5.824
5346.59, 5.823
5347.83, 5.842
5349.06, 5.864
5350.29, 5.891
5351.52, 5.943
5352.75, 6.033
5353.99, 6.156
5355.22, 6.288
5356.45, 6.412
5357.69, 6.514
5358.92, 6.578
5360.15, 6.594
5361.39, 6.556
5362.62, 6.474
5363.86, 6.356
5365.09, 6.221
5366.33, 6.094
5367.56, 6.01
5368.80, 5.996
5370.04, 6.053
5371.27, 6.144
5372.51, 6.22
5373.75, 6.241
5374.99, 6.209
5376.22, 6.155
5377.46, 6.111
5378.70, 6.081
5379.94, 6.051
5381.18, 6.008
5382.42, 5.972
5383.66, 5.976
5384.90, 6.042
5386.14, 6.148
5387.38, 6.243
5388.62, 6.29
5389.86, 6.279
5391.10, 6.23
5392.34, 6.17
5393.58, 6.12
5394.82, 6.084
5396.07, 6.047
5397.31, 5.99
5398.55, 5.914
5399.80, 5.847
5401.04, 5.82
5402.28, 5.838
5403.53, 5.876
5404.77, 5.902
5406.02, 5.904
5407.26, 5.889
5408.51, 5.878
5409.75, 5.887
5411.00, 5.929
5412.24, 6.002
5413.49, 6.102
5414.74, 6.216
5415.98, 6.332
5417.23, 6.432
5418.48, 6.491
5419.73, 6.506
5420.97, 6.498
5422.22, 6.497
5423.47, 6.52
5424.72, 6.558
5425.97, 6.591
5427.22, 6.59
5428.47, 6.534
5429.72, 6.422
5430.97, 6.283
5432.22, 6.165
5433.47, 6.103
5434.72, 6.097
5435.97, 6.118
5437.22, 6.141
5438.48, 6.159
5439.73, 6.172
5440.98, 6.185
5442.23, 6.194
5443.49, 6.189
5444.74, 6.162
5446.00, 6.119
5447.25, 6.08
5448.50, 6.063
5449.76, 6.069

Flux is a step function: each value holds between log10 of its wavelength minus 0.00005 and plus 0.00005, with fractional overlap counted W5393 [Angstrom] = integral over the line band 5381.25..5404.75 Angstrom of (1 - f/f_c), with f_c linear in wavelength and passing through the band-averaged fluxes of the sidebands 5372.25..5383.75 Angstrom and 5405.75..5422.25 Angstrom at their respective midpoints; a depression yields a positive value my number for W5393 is 0.3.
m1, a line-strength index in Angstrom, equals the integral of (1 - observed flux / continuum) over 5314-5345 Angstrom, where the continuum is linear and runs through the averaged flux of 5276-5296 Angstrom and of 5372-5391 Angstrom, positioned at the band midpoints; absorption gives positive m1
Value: 0.7 Angstrom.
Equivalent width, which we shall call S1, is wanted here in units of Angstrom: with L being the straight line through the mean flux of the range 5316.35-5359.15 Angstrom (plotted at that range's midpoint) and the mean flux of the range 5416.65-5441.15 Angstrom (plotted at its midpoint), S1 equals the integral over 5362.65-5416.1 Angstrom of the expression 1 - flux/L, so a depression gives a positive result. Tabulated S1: 0.9 Angstrom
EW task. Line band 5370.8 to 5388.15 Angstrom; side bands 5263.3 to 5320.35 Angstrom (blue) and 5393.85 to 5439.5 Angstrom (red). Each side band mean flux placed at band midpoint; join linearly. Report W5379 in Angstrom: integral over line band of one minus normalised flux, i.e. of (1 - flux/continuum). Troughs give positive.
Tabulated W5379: -0.13 Angstrom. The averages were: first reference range 5.84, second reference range 6.17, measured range 6.11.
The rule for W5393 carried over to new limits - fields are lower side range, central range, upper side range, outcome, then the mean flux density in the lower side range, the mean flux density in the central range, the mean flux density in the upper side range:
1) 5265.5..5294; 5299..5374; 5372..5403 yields -1.6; 5.69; 6.02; 6.08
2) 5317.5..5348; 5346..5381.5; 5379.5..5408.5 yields -1.4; 5.83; 6.17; 6.02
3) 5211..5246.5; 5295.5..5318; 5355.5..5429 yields -0.4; 5.71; 6.04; 6.19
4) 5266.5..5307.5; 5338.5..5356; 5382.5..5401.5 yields 0.0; 5.79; 5.97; 6.08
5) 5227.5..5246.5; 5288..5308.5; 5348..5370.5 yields 0.2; 5.91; 6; 6.22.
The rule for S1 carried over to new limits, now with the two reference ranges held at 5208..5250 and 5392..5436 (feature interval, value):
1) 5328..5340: 0.41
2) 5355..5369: -0.74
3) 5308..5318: -0.39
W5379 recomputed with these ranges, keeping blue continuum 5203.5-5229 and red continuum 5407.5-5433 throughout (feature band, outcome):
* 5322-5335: 0.4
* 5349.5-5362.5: -0.6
